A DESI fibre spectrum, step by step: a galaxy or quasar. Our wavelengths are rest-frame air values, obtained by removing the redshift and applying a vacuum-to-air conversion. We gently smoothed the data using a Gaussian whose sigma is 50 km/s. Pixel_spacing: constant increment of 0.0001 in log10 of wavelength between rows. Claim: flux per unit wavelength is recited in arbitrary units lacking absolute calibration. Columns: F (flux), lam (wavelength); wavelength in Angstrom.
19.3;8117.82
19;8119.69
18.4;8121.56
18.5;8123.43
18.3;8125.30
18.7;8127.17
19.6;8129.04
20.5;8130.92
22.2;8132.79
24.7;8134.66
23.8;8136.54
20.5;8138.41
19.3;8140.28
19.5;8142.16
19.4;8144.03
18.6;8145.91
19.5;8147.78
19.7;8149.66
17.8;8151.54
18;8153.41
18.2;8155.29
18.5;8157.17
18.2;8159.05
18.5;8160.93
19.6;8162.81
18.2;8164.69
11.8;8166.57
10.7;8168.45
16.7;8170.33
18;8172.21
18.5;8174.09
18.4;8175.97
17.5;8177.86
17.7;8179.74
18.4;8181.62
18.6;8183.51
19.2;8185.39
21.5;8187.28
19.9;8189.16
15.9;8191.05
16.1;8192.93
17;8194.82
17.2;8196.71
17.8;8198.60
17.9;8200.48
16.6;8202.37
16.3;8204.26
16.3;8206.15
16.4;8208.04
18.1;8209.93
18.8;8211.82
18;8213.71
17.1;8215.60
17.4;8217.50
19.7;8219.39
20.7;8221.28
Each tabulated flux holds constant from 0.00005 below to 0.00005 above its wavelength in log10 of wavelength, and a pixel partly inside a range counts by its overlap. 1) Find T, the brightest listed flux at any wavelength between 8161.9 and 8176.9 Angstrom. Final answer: 19.6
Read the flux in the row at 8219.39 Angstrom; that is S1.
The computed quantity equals 19.7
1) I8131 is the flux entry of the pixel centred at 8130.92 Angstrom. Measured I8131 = 20.5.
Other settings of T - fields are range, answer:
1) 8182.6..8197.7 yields 21.5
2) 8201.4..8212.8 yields 18.8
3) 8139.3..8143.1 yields 19.5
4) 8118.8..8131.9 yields 20.5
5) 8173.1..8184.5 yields 18.6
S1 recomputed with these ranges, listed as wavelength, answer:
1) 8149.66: 19.7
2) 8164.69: 18.2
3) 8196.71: 17.2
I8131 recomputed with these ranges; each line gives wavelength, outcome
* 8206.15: 16.3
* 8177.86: 17.5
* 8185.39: 19.2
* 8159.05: 18.2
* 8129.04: 19.6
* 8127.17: 18.7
